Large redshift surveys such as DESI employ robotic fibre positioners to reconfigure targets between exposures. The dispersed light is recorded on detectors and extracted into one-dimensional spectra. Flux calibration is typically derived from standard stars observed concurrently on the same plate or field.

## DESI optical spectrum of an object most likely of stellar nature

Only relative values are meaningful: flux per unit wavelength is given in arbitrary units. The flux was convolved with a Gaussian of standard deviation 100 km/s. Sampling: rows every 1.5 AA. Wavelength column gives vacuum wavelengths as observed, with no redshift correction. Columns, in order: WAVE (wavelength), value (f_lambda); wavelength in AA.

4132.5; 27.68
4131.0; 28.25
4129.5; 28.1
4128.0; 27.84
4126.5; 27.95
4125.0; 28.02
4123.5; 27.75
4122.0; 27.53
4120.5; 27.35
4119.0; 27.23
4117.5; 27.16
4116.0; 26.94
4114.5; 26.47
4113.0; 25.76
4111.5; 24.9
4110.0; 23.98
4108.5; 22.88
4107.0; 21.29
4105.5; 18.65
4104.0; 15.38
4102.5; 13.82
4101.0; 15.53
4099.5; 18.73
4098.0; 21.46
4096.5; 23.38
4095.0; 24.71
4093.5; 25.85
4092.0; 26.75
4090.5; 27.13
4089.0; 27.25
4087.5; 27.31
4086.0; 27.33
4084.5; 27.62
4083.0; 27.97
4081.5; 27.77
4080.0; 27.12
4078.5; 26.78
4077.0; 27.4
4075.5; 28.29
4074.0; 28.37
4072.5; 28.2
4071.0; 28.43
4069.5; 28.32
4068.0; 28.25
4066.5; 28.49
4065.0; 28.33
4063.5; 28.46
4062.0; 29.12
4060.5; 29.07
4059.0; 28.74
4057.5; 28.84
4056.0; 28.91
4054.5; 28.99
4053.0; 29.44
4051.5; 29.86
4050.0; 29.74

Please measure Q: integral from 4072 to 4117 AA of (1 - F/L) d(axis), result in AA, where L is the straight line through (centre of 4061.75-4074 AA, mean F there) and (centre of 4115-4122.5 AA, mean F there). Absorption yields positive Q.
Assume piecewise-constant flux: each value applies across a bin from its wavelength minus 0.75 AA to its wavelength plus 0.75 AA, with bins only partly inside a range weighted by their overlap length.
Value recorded 5.36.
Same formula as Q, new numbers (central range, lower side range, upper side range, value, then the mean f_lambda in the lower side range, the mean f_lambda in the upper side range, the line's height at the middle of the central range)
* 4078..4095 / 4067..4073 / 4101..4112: -1.9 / 28.3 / 19.7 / 24.4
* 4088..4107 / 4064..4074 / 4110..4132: 4.2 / 28.3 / 27.1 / 27.7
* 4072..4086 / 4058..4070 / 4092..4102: -1.2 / 28.6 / 21.8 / 25.5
